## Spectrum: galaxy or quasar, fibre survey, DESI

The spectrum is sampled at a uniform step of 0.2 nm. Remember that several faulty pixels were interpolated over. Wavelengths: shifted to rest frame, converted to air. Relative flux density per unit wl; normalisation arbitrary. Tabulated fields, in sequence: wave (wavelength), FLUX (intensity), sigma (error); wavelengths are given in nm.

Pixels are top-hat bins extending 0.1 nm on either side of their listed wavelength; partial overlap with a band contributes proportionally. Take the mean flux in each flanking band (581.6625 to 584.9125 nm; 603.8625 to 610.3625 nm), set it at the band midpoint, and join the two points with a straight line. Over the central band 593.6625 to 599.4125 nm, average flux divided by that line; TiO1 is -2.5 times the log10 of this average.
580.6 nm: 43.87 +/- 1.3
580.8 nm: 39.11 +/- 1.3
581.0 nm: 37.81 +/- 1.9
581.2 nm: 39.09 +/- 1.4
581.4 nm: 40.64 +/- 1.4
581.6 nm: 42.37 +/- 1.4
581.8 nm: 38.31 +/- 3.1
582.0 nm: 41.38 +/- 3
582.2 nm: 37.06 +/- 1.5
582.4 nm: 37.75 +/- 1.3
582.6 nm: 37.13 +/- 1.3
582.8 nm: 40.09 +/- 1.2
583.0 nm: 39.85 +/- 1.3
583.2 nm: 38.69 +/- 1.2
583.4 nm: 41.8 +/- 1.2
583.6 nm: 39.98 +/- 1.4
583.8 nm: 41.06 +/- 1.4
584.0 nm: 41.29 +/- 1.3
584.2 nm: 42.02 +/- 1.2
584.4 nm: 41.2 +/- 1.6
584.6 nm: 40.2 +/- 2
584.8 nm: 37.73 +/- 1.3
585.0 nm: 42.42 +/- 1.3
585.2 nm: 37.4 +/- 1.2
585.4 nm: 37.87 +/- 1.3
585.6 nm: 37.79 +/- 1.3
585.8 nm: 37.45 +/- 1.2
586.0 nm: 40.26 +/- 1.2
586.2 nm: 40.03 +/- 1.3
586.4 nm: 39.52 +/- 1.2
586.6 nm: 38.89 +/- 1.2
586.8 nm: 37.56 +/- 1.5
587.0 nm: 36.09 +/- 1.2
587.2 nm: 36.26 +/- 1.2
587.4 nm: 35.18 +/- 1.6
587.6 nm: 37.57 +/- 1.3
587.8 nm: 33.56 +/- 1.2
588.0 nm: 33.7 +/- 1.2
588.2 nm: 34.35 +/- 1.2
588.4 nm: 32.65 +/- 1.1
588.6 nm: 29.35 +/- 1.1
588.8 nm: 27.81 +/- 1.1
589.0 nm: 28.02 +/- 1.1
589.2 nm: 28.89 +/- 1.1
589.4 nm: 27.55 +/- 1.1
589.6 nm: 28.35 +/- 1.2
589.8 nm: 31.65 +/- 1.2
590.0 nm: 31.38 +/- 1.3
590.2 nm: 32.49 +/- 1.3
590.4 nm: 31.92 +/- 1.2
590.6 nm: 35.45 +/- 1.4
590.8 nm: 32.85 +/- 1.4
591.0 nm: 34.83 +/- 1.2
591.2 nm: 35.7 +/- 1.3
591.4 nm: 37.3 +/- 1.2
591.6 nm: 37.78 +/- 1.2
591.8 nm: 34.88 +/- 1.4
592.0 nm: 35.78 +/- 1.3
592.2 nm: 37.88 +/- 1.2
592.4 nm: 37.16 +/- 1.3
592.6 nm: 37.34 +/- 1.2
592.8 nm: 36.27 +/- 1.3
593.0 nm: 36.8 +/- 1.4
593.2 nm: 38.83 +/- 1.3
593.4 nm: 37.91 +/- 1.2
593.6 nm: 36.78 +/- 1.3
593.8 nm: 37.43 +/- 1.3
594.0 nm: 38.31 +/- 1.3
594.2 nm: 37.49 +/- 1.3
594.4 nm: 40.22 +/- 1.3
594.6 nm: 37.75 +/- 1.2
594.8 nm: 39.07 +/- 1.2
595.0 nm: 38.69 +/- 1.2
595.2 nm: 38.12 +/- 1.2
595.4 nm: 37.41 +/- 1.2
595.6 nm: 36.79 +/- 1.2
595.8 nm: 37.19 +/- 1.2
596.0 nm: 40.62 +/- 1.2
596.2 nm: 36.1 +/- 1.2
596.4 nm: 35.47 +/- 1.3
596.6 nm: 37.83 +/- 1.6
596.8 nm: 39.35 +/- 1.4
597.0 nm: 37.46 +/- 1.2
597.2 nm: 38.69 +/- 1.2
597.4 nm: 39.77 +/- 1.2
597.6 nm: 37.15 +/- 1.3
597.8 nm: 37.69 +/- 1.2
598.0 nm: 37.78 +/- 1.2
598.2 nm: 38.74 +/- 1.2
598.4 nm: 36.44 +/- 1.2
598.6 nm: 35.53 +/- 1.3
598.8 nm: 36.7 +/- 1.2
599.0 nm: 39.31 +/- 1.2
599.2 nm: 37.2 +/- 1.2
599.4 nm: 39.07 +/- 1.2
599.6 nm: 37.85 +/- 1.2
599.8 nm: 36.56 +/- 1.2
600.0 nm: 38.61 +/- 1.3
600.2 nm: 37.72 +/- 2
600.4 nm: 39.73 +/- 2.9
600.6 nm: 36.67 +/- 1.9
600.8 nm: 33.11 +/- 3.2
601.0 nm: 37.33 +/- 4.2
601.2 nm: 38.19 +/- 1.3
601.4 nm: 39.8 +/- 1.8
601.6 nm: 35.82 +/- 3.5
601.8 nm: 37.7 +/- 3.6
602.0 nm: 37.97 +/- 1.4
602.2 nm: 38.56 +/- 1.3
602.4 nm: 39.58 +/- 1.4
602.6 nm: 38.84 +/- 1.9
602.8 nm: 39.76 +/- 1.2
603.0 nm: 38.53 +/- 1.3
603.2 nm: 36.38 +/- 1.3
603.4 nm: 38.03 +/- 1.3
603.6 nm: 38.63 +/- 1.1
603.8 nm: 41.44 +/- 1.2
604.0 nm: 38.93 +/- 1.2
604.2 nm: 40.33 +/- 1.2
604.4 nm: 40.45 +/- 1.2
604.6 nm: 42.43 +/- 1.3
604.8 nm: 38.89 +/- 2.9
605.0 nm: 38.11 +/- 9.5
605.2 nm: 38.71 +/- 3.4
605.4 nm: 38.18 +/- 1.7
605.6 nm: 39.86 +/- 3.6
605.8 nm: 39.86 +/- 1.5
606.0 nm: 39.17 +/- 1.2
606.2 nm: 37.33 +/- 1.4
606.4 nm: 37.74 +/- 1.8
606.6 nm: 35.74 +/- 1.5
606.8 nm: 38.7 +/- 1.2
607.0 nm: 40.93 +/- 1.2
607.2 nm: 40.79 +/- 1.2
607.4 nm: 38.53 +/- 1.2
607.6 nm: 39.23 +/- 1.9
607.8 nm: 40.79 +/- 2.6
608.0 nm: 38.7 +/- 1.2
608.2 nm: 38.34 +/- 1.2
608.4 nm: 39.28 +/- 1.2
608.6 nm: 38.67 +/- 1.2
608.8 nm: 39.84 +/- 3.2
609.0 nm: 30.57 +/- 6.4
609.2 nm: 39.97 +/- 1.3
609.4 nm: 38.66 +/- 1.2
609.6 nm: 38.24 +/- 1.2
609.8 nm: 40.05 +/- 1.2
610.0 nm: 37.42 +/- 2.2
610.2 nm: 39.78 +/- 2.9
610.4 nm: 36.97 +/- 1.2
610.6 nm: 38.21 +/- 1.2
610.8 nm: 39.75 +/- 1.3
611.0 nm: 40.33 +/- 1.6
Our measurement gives 0.04 mag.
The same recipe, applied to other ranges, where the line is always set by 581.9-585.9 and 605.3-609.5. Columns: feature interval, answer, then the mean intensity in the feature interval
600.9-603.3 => 0.017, 38.2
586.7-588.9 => 0.159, 34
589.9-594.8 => 0.082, 36.3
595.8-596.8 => 0.039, 37.7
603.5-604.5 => -0.033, 40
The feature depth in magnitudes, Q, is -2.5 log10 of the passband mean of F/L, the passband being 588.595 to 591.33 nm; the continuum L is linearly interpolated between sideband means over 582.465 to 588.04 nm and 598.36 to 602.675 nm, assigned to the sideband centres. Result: 0.22 mag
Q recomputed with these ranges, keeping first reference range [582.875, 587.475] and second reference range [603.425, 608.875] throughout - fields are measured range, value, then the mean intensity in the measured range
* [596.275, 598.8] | 0.05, 37.6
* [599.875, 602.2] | 0.05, 37.5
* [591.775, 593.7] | 0.06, 37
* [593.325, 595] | 0.03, 38.2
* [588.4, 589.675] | 0.34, 28.7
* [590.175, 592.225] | 0.12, 35.2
